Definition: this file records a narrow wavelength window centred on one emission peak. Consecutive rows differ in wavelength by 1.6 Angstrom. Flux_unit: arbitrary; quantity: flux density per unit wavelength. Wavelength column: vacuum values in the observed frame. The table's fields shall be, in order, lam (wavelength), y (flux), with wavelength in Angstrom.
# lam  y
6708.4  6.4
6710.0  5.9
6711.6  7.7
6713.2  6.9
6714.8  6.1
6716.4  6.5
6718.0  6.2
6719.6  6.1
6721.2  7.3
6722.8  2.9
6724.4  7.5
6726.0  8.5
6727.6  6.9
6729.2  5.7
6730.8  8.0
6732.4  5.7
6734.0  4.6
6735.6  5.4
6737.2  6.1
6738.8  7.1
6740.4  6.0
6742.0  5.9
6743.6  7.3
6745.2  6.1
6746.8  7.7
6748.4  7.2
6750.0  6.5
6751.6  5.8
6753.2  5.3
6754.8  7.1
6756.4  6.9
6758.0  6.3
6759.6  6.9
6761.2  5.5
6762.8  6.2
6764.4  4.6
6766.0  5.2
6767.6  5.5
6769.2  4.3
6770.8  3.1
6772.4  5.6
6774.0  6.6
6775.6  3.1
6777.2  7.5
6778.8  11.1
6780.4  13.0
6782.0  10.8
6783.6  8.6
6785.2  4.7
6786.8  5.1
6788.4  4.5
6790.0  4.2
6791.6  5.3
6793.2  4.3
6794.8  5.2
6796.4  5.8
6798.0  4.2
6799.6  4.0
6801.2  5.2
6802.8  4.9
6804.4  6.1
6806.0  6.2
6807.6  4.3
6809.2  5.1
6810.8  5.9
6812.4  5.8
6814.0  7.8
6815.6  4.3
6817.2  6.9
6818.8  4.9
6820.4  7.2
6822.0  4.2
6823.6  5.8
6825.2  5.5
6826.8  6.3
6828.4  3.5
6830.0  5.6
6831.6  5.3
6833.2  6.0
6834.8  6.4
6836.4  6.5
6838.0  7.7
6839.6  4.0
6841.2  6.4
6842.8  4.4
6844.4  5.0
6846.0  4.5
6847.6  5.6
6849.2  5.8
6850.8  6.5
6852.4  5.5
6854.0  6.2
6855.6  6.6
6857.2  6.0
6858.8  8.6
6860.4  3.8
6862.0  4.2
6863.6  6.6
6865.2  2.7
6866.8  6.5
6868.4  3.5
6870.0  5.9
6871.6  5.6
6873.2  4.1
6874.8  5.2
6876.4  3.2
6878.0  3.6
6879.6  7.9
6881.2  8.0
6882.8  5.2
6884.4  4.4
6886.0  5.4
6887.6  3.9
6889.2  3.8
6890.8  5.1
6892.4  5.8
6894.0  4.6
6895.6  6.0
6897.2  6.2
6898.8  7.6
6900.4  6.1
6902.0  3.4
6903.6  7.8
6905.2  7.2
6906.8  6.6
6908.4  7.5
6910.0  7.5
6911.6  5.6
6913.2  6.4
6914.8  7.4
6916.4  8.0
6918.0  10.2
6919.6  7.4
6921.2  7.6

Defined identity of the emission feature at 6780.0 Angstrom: H-beta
